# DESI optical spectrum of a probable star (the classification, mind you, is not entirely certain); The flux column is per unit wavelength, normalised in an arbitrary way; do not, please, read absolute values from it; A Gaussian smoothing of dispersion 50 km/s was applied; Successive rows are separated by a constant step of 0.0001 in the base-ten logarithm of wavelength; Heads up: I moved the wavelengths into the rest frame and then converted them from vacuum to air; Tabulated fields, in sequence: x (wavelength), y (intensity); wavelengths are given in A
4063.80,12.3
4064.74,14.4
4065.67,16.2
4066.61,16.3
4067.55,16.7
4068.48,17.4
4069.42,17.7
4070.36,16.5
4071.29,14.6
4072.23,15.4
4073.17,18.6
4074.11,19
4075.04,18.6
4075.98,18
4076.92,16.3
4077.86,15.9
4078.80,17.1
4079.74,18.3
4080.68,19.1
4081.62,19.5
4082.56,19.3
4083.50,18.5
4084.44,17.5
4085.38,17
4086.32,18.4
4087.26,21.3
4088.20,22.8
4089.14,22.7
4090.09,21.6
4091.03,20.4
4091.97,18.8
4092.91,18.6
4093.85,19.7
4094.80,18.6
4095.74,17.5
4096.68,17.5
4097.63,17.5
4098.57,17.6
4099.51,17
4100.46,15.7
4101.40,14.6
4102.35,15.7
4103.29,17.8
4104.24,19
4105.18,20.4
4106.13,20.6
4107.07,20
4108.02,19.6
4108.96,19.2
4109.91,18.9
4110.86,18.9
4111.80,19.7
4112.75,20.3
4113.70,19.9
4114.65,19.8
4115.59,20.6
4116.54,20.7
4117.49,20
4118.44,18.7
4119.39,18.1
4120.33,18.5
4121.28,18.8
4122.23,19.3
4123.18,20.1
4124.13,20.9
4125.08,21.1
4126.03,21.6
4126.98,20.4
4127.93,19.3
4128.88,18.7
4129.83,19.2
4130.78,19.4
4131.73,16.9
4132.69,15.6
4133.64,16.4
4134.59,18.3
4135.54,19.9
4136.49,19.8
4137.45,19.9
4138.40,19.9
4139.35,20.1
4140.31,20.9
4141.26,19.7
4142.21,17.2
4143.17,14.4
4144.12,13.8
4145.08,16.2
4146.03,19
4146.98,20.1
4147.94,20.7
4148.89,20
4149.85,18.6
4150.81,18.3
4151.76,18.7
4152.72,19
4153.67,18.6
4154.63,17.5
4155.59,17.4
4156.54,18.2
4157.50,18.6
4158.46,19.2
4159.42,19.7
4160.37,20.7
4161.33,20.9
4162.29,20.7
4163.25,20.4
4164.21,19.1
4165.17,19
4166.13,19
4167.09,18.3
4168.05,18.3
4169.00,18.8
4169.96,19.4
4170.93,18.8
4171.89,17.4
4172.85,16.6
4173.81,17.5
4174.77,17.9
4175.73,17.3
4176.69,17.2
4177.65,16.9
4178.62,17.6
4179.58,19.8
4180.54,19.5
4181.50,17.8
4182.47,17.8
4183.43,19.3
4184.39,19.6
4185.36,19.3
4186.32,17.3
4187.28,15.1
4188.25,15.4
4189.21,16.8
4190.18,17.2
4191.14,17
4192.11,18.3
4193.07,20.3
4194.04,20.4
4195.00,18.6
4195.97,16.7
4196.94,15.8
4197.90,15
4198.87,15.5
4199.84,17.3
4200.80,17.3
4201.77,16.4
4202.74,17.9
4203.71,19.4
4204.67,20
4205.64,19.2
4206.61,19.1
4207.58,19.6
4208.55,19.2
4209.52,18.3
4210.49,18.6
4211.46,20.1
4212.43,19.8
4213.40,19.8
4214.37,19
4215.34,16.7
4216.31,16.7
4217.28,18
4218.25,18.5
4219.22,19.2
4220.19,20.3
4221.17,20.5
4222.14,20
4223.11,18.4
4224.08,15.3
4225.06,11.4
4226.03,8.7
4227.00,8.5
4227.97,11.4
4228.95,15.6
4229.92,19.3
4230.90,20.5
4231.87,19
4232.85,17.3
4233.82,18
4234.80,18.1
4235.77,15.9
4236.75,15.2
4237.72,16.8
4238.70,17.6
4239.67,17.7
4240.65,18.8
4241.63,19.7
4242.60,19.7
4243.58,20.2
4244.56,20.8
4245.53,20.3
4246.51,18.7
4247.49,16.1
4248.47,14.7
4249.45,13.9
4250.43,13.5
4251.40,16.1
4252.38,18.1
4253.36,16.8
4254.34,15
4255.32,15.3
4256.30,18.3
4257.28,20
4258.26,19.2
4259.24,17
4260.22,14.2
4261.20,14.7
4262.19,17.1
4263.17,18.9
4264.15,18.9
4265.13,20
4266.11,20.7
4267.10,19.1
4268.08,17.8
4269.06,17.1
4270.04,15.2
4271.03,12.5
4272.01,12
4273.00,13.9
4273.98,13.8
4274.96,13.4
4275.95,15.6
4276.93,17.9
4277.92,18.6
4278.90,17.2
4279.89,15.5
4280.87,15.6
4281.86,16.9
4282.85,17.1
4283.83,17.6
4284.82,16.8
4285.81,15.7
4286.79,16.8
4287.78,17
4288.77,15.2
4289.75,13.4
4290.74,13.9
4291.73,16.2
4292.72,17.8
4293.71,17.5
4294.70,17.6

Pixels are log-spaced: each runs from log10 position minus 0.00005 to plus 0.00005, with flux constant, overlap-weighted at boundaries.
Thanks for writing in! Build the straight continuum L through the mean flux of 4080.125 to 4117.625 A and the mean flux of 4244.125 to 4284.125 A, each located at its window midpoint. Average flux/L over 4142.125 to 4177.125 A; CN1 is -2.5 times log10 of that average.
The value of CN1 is -0.017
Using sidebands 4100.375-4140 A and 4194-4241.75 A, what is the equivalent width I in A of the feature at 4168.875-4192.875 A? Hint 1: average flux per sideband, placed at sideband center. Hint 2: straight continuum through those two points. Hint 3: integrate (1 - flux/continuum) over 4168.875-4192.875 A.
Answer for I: 0.4 A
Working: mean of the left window 19.1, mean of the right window 17.5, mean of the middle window 17.8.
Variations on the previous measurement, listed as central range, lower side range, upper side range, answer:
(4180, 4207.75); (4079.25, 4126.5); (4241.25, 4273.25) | 0.1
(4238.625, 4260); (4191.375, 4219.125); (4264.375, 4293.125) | -0.6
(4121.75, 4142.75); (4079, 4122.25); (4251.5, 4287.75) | -0.8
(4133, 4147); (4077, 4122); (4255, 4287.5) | 0.1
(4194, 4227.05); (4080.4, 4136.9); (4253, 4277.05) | -0.4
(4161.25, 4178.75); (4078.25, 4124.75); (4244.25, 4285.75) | -0.4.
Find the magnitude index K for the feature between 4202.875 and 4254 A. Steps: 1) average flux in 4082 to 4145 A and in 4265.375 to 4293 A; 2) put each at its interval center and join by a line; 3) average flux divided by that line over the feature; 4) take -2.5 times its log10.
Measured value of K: -0.04 mag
